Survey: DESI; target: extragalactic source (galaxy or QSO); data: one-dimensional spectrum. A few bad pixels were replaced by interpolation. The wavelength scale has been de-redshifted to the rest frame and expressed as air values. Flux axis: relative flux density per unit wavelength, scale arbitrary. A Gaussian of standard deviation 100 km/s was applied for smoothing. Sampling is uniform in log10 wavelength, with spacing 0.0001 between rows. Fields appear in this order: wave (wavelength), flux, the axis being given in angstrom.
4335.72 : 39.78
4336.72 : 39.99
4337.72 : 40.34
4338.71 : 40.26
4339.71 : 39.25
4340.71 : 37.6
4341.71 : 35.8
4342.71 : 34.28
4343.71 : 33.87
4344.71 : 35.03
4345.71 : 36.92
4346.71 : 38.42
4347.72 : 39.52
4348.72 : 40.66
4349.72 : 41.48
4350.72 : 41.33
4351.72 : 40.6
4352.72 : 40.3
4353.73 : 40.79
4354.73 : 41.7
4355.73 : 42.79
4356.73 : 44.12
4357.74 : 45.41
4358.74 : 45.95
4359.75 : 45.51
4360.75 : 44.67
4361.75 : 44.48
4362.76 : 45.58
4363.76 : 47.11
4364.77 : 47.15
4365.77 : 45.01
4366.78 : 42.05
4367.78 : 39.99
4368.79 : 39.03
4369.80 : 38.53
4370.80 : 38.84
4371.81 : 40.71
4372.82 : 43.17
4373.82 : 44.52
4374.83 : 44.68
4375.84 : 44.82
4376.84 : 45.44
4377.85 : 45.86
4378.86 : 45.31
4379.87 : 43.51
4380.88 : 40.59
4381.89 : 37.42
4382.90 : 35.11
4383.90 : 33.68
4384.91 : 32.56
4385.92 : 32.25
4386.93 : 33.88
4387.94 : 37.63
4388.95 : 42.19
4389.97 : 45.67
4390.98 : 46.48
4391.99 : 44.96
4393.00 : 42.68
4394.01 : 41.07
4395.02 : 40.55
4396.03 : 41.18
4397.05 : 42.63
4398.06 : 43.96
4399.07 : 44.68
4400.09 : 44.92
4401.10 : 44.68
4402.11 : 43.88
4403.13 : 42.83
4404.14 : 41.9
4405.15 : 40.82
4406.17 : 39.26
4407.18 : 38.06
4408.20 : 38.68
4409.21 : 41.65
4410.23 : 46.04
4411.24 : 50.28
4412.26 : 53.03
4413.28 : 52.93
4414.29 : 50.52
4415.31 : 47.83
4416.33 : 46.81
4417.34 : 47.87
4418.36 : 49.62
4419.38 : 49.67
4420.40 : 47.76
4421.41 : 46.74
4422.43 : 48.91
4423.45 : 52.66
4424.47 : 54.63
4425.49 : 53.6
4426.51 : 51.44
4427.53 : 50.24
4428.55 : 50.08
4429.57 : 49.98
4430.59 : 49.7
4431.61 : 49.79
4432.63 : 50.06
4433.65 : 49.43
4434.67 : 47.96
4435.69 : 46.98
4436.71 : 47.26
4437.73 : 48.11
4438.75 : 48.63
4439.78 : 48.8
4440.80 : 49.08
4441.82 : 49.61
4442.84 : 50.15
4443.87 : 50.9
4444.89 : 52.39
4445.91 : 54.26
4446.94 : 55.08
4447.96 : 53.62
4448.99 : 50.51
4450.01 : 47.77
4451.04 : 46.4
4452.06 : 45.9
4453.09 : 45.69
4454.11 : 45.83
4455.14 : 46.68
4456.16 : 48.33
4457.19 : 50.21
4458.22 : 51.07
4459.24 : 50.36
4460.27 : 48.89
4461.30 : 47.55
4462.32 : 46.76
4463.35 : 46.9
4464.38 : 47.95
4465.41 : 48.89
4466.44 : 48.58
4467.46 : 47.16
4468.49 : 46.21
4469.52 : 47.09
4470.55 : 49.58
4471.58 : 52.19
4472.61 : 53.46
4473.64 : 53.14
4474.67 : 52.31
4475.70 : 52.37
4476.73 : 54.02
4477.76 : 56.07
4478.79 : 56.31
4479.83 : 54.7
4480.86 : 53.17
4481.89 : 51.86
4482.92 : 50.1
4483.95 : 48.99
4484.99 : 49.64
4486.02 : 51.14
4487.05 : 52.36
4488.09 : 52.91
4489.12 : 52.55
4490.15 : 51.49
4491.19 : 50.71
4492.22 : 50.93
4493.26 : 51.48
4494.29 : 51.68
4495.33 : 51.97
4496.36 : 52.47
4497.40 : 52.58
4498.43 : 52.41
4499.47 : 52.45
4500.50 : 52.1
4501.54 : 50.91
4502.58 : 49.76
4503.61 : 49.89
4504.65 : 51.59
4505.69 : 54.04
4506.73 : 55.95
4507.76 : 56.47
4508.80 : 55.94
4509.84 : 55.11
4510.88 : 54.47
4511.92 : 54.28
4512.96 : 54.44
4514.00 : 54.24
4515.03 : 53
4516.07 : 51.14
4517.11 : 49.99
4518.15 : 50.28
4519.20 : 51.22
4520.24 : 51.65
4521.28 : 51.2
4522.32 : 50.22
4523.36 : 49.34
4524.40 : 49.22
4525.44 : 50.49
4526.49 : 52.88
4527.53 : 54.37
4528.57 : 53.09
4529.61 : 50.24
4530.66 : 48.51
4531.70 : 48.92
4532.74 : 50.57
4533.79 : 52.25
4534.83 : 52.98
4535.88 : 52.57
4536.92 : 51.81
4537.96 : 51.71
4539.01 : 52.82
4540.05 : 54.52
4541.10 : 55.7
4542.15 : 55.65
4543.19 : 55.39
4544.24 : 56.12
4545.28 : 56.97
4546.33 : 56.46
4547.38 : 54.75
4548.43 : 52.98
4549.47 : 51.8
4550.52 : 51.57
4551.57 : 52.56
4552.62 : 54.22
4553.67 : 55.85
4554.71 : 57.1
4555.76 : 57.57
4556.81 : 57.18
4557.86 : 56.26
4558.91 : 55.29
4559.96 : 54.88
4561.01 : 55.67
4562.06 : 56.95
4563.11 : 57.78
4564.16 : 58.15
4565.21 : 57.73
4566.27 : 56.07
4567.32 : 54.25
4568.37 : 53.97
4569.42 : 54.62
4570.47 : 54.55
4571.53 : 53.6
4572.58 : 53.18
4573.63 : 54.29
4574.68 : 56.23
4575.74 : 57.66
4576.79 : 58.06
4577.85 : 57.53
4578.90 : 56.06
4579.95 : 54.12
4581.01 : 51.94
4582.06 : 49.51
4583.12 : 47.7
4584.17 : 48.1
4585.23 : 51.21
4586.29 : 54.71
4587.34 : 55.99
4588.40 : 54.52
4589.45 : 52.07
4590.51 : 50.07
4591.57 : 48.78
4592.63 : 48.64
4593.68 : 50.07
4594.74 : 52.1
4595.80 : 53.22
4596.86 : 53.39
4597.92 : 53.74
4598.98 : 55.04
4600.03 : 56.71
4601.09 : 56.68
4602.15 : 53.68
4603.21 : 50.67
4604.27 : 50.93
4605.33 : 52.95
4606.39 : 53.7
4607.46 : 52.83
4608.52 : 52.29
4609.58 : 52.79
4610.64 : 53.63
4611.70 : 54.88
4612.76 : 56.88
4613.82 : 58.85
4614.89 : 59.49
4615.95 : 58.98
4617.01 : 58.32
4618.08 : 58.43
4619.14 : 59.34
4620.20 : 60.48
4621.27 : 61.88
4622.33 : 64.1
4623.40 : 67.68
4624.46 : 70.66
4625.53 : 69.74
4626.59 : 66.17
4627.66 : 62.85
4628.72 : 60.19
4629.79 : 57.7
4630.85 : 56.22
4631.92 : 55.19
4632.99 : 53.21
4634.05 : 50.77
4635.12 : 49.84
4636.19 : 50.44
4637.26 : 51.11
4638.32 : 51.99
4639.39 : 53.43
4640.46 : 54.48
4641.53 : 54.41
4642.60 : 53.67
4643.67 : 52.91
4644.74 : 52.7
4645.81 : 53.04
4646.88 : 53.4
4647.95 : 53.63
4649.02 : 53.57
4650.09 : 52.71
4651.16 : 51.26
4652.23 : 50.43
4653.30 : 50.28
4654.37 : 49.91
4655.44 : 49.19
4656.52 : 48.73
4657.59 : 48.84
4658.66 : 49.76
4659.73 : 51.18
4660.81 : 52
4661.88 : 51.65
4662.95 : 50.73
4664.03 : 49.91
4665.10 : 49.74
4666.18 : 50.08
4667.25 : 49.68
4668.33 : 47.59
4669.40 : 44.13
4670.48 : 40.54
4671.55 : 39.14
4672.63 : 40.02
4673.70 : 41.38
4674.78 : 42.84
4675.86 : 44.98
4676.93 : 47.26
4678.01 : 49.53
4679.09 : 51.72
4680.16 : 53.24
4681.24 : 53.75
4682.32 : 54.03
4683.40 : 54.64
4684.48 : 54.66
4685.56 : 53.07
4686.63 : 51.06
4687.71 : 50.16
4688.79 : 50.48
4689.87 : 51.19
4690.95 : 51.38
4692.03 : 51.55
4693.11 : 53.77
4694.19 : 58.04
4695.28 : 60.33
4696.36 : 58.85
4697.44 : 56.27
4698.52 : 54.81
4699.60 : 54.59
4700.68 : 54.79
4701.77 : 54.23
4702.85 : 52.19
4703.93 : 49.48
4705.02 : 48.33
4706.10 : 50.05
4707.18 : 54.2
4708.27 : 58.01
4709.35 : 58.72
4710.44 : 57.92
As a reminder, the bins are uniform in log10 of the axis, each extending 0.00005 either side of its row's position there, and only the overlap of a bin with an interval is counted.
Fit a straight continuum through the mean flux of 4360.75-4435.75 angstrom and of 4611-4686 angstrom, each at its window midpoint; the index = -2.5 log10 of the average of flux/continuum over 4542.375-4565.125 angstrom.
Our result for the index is -0.115 mag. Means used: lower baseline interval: 44.5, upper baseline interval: 53.3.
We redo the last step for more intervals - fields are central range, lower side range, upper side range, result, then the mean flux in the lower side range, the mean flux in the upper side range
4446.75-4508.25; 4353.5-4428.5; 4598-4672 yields -0.07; 44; 54.1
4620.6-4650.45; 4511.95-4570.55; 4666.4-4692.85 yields -0.13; 53.6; 48.8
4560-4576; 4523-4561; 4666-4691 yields -0.06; 53.5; 48.6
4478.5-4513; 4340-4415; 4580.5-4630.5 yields -0.07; 41.9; 55.9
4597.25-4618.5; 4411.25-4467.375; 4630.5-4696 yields -0.09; 49.4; 50.8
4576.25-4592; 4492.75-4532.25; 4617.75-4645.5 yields 0.05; 52.1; 57.6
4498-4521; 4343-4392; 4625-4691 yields -0.14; 41.3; 51.5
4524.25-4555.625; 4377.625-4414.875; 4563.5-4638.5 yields -0.04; 42.2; 55.4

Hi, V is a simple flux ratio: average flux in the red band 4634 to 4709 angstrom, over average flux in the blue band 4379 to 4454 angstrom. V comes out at 1.1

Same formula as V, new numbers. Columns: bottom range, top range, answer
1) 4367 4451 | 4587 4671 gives 1.19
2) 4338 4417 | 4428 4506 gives 1.20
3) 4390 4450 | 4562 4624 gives 1.16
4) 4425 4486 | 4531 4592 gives 1.08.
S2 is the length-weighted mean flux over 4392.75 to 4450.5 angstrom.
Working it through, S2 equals 47.7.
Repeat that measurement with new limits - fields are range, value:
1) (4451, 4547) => 51.6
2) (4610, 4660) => 55.7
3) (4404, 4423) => 46.3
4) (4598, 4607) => 53.8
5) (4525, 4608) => 53.7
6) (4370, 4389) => 40.1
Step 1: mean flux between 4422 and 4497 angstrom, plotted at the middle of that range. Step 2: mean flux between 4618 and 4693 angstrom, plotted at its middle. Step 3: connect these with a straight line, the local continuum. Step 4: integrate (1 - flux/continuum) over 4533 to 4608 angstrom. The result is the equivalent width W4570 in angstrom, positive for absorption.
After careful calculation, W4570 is -3.4 angstrom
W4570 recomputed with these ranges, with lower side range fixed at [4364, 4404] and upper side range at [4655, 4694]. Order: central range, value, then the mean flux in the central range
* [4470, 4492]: -4.0 angstrom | 52.3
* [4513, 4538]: -3.3 angstrom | 51.4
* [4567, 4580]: -2.4 angstrom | 55.3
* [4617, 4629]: -3.9 angstrom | 63.6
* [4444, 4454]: -1.5 angstrom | 50.1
